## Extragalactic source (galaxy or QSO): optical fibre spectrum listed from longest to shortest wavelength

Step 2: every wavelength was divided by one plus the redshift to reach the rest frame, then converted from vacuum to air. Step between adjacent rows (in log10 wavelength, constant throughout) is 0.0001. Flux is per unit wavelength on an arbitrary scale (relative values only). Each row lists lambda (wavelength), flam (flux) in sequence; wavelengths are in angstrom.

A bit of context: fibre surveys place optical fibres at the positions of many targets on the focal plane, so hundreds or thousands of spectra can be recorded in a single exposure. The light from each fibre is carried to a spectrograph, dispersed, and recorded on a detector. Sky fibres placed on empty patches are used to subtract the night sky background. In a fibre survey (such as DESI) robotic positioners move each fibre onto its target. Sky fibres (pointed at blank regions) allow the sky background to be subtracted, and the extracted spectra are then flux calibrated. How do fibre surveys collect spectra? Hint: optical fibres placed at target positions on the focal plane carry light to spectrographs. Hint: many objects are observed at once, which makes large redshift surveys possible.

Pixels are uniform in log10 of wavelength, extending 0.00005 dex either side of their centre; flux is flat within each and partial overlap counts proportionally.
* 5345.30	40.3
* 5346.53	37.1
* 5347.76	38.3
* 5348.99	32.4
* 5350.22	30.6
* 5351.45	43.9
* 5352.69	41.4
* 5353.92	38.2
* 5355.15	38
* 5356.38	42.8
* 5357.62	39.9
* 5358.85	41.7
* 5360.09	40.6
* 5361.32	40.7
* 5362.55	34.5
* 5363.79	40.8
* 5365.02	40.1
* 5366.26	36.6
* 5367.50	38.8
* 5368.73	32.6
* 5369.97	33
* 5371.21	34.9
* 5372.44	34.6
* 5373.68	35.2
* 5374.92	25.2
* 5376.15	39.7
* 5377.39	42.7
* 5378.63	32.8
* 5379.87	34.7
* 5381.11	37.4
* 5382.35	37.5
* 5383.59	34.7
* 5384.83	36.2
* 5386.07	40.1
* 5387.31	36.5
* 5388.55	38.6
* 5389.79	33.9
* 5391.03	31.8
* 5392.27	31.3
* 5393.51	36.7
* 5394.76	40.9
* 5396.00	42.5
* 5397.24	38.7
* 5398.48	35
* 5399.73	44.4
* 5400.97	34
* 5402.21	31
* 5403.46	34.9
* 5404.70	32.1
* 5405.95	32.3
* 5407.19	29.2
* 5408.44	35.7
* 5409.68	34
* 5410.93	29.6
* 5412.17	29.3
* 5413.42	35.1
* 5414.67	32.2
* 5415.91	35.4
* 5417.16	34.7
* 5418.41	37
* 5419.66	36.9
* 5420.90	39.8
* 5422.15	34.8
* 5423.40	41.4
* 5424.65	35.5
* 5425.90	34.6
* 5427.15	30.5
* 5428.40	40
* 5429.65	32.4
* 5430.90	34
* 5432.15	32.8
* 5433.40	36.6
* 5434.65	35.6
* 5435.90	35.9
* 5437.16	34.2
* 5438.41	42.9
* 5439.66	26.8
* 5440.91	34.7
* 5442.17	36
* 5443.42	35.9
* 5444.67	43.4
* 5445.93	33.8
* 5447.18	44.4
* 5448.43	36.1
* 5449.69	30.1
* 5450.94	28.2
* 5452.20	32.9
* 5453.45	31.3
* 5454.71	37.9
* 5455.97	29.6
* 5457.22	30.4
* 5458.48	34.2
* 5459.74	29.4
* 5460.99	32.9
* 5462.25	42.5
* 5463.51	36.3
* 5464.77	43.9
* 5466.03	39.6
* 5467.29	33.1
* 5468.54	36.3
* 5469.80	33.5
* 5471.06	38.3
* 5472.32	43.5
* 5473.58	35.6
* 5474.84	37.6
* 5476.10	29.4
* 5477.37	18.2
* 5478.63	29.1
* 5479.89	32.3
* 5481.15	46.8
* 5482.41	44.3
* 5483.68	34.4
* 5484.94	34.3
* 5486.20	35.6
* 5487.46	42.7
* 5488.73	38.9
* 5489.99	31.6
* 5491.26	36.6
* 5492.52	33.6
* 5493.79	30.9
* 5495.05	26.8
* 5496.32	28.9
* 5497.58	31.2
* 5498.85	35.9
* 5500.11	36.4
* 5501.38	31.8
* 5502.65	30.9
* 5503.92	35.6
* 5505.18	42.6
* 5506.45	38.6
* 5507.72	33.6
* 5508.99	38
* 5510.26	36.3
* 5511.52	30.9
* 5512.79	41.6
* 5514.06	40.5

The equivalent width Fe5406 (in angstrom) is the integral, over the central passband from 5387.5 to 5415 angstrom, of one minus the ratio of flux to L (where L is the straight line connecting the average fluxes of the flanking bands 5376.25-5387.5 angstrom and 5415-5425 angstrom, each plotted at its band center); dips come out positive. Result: 1.7 angstrom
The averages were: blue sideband 37.1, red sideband 36.9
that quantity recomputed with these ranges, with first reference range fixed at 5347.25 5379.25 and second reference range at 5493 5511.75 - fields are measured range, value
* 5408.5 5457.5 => 1.1 angstrom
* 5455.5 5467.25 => -0.2 angstrom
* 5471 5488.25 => -0.7 angstrom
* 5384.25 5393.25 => 0.3 angstrom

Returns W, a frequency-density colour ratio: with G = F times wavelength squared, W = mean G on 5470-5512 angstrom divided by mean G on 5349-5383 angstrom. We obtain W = 1.0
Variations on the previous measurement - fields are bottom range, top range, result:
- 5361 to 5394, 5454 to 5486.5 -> 1.02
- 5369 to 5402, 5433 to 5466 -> 1.00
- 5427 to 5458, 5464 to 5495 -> 1.04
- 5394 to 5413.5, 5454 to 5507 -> 1.03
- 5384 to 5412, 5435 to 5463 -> 1.00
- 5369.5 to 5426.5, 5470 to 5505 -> 1.01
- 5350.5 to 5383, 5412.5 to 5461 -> 0.95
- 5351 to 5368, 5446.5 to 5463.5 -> 0.88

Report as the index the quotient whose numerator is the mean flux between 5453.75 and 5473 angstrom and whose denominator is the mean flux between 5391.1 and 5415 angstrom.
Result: 1.04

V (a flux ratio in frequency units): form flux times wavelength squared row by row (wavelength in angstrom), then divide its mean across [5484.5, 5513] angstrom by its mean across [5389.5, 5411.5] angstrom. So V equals 1.03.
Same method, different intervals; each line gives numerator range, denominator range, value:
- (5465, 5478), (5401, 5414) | 1.10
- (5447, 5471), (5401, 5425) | 1.03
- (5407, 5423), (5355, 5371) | 0.91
